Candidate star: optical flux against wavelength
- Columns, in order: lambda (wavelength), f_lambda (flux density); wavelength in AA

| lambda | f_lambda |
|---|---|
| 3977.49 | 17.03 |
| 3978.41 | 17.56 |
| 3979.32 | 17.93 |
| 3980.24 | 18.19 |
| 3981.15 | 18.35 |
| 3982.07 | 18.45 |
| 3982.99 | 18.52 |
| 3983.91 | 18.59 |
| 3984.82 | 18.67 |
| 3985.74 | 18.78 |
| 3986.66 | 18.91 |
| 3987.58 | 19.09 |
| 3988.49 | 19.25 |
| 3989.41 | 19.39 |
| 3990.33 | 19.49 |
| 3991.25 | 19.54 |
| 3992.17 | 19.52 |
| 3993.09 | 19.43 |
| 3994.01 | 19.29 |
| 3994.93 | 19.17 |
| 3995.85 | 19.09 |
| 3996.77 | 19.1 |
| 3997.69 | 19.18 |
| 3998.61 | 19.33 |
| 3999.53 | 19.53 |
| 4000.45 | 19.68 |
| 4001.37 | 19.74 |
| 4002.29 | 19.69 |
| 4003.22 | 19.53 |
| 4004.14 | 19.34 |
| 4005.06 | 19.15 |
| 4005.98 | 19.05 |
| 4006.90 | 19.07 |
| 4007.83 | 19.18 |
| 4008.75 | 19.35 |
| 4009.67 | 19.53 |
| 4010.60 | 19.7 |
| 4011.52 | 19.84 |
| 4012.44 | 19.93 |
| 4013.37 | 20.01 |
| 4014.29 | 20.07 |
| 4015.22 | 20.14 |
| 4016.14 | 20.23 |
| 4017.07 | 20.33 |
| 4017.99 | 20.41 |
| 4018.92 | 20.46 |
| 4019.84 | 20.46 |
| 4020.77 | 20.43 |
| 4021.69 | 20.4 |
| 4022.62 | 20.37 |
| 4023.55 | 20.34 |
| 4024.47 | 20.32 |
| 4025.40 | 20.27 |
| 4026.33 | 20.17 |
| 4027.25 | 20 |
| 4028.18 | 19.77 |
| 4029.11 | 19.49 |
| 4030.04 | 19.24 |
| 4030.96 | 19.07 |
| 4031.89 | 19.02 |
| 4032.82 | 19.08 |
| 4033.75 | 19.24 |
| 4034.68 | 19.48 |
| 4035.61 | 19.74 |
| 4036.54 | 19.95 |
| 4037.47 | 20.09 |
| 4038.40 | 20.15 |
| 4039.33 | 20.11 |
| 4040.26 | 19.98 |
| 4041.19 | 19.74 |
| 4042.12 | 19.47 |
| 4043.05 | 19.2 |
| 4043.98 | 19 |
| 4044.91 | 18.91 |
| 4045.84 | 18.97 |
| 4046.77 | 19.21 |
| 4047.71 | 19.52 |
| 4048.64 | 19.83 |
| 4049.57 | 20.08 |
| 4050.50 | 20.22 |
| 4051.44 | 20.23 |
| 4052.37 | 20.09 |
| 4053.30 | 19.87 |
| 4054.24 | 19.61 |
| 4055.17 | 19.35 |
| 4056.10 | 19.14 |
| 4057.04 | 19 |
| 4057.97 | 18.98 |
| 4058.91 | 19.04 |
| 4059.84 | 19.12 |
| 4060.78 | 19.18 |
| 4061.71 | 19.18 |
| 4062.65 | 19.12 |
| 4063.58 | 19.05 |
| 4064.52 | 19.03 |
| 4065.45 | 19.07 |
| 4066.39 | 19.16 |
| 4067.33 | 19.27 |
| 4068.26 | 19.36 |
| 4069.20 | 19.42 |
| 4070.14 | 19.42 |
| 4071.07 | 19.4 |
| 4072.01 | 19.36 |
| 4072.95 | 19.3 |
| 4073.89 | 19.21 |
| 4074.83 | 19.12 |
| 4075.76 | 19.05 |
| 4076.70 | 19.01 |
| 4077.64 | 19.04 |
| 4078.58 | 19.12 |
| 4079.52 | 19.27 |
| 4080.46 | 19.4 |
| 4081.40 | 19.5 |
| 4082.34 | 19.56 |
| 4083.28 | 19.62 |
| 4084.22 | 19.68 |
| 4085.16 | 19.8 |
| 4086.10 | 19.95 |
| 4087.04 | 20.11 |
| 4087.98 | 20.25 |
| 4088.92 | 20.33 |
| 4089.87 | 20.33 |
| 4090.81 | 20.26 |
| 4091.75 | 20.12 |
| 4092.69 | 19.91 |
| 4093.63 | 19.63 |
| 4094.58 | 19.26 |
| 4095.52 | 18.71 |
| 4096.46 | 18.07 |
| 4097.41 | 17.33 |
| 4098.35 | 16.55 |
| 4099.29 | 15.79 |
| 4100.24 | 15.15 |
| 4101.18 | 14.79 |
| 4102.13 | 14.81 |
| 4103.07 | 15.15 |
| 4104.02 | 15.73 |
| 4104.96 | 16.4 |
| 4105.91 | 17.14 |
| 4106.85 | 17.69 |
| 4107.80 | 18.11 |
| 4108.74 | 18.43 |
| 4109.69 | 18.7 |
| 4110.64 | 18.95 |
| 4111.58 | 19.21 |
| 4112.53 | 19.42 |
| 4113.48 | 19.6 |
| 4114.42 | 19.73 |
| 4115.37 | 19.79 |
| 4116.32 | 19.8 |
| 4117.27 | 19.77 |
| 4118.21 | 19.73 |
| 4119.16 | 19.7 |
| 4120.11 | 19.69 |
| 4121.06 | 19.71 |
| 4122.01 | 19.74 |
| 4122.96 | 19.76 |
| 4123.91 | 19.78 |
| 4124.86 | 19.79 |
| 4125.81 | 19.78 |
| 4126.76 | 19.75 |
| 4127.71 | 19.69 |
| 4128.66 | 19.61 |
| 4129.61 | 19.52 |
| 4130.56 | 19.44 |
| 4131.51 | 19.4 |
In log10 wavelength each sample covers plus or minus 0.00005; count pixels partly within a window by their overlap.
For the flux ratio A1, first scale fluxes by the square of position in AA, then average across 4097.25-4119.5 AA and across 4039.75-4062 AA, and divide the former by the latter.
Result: 0.9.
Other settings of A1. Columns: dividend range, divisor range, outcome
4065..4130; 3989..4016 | 1.02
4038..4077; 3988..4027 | 1.01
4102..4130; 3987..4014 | 1.03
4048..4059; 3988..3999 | 1.05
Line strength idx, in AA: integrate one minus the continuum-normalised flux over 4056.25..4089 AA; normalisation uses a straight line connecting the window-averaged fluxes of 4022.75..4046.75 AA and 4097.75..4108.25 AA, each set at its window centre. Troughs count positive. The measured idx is -3.1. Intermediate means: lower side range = 19.6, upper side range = 16.1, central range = 19.3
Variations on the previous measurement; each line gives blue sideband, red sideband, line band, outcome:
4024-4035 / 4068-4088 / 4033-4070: 0.1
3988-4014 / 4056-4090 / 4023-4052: -0.4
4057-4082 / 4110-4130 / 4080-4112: 1.8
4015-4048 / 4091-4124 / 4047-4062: -0.1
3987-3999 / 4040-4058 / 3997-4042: -0.8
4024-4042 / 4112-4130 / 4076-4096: 0.1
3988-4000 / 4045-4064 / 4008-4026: -0.7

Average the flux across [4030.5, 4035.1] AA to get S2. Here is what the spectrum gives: 19.2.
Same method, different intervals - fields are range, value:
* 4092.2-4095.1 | 19.6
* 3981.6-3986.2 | 18.6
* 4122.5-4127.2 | 19.8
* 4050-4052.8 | 20.2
